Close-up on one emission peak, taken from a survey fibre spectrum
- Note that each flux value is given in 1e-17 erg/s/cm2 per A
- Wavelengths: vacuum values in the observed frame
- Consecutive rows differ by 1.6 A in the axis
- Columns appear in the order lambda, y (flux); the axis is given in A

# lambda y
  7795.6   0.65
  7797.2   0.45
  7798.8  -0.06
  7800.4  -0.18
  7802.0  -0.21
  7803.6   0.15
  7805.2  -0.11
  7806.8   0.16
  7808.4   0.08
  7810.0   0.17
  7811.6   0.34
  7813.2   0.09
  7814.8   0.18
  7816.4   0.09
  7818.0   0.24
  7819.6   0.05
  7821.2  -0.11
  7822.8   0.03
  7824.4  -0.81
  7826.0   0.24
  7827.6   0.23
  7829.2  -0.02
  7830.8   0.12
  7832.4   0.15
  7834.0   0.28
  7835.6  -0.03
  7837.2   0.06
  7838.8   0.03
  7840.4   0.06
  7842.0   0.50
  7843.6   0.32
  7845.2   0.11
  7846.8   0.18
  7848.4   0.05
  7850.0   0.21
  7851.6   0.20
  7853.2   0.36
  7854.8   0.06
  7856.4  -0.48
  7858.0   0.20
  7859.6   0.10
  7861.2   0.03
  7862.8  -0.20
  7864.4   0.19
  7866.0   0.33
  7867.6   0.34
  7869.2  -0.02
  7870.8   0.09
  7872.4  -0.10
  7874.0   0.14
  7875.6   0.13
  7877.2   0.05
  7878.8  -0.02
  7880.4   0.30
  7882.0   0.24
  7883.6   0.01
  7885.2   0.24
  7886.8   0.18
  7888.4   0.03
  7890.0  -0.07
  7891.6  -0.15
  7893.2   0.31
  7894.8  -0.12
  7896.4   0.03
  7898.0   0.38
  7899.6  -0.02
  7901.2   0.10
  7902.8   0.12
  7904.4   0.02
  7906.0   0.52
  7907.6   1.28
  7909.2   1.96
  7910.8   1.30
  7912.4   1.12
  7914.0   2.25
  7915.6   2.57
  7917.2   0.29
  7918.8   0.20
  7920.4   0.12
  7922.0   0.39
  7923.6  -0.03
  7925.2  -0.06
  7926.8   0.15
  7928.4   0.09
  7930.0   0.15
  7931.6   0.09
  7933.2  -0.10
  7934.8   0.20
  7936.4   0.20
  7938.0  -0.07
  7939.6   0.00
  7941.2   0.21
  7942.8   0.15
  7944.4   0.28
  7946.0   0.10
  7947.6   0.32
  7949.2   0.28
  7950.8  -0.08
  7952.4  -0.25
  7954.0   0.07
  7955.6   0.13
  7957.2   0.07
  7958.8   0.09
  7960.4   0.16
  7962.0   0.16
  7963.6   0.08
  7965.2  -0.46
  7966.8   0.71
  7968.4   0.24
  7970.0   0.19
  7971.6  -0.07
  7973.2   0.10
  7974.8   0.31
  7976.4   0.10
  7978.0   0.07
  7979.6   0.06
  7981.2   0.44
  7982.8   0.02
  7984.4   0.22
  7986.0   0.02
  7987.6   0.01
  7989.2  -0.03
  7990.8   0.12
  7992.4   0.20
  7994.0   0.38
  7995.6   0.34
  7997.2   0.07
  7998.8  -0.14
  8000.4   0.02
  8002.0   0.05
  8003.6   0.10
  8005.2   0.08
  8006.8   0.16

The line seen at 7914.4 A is [O II] 3727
